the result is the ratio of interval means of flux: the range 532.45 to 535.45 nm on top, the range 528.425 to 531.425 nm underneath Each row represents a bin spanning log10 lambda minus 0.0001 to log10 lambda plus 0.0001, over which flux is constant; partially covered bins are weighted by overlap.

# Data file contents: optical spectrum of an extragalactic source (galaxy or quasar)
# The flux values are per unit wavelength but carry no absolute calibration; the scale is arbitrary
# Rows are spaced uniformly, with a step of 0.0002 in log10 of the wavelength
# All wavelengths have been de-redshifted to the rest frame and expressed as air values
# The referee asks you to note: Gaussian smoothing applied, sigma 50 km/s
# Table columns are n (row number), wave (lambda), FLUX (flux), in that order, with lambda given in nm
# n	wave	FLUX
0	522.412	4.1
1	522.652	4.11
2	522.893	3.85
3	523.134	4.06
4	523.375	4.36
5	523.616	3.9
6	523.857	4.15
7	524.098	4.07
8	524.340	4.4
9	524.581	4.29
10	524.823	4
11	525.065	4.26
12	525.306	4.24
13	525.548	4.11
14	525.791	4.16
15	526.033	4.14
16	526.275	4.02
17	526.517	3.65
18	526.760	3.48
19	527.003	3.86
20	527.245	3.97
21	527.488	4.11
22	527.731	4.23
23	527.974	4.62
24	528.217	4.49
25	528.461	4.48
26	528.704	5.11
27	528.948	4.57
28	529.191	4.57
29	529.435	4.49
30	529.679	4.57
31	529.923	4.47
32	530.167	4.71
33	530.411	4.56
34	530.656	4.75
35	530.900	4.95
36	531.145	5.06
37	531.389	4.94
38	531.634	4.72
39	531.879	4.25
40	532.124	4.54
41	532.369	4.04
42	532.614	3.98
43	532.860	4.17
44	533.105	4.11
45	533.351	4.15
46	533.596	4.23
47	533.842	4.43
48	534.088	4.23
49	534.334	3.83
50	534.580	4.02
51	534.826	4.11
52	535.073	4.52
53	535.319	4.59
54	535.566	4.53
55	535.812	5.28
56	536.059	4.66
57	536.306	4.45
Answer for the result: 0.89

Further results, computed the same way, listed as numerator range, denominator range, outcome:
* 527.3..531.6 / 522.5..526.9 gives 1.14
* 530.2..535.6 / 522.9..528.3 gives 1.07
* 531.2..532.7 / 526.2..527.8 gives 1.14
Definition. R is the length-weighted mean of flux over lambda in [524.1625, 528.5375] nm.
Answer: 4.13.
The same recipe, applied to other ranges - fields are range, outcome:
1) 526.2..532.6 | 4.43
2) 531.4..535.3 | 4.25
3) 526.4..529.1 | 4.24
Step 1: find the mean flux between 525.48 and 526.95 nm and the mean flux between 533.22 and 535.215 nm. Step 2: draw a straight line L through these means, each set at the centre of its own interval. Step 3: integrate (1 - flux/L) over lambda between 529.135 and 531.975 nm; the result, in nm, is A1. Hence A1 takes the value -0.43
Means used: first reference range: 3.91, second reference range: 4.19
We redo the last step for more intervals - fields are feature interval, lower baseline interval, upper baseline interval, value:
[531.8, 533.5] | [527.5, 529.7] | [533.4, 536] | 0.10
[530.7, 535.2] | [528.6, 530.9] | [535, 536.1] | 0.33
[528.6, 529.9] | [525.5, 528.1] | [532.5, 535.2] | -0.18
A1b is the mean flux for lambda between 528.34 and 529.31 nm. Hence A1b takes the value 4.69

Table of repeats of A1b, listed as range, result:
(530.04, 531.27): 4.81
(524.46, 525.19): 4.19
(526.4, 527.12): 3.66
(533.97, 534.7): 4.03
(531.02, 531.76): 4.9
